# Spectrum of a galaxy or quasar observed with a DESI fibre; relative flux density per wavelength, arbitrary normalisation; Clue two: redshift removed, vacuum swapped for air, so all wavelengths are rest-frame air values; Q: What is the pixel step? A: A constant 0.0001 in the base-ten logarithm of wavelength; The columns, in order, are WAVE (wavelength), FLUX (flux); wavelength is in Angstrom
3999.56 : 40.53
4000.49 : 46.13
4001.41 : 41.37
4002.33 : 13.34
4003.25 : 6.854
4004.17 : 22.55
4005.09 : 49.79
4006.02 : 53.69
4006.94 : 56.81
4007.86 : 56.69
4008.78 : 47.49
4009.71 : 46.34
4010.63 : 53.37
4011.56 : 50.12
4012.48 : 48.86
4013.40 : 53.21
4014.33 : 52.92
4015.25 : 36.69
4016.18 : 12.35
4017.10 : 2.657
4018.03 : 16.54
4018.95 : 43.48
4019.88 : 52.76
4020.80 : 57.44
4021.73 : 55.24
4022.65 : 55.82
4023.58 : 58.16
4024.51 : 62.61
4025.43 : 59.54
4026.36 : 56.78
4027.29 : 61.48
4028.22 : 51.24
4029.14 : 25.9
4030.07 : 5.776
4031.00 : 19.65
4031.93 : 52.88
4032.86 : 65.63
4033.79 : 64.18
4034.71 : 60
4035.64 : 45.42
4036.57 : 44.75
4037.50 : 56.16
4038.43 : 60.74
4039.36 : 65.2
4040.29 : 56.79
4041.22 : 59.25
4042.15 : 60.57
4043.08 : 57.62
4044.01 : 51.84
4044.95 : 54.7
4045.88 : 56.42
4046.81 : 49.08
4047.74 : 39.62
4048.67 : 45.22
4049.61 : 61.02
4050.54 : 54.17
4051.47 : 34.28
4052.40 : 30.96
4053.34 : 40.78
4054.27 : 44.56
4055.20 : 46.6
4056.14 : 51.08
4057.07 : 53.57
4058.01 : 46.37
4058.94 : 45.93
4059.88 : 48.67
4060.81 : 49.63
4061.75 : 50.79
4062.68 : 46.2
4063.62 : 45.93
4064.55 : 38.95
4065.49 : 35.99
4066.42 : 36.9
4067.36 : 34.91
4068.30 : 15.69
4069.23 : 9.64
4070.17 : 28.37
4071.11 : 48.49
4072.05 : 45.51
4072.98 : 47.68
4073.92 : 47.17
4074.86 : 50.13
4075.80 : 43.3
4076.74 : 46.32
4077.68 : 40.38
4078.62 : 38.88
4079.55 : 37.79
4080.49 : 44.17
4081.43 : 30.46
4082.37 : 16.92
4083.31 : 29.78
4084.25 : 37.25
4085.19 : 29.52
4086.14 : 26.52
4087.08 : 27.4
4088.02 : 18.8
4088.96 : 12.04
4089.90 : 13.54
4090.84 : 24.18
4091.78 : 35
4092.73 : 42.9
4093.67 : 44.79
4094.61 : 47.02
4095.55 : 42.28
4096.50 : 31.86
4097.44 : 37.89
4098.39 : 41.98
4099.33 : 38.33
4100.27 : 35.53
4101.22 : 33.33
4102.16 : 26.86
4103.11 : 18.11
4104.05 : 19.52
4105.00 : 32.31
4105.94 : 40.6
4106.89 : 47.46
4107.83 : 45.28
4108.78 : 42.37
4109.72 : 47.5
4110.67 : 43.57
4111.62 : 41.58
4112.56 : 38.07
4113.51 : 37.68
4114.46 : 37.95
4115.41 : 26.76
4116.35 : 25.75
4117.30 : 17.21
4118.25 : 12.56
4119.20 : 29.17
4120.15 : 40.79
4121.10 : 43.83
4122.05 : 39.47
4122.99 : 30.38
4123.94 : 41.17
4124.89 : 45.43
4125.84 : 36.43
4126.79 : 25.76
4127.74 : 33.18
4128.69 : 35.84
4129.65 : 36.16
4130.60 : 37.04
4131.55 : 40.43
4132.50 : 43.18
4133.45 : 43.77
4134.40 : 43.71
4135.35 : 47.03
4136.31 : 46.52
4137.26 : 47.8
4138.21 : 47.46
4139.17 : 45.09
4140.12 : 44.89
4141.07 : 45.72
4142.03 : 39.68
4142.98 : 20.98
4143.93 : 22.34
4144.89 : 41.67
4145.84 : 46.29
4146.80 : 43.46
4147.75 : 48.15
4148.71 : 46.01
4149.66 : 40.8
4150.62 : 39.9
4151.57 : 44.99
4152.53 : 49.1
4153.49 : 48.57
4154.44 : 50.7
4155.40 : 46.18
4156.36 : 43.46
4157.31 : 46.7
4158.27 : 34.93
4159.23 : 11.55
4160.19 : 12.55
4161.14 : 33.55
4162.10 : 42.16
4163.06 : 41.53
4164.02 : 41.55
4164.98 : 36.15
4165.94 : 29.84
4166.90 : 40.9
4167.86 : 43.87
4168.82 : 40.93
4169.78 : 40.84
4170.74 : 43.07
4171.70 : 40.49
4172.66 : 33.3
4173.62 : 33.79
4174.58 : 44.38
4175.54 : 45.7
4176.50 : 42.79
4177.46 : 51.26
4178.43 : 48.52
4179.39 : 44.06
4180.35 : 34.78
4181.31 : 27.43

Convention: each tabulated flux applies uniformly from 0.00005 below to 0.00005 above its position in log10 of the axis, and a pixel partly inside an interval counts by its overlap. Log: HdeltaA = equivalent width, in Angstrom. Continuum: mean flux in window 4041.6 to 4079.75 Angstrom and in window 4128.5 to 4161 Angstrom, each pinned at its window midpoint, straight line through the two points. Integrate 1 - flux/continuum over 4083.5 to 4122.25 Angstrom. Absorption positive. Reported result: 8.2 Angstrom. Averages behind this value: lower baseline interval 44.3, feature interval 33.5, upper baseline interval 40.6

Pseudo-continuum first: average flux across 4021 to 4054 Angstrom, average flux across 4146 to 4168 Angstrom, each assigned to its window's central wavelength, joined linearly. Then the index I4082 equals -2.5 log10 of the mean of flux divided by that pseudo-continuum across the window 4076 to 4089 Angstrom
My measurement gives 0.41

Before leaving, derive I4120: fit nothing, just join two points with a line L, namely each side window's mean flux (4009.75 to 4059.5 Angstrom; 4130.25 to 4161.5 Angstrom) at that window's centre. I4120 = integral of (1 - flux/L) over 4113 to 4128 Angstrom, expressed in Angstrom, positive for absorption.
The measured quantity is 3.4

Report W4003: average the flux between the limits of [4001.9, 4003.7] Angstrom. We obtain 10.1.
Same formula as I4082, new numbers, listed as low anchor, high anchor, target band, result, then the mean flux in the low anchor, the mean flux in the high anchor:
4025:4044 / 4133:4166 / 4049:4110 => 0.24 mag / 51.5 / 40.5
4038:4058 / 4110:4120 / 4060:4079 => 0.12 mag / 51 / 31.6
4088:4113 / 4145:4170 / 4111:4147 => 0.01 mag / 35.2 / 40.2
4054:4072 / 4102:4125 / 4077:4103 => 0.15 mag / 41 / 34.8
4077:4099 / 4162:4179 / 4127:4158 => -0.10 mag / 32.8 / 41.2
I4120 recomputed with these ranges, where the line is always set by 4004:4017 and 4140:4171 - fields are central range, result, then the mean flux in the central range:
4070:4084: 0.9 Angstrom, 39.9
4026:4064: -4.7 Angstrom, 49.2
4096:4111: 1.8 Angstrom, 36.3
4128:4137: -0.3 Angstrom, 41.5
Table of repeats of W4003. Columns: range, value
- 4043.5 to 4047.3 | 52.9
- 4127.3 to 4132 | 36.5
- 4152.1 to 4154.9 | 49.5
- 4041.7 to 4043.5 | 59.1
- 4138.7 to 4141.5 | 45.3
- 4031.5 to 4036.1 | 57.7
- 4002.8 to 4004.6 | 14.6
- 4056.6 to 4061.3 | 48.8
